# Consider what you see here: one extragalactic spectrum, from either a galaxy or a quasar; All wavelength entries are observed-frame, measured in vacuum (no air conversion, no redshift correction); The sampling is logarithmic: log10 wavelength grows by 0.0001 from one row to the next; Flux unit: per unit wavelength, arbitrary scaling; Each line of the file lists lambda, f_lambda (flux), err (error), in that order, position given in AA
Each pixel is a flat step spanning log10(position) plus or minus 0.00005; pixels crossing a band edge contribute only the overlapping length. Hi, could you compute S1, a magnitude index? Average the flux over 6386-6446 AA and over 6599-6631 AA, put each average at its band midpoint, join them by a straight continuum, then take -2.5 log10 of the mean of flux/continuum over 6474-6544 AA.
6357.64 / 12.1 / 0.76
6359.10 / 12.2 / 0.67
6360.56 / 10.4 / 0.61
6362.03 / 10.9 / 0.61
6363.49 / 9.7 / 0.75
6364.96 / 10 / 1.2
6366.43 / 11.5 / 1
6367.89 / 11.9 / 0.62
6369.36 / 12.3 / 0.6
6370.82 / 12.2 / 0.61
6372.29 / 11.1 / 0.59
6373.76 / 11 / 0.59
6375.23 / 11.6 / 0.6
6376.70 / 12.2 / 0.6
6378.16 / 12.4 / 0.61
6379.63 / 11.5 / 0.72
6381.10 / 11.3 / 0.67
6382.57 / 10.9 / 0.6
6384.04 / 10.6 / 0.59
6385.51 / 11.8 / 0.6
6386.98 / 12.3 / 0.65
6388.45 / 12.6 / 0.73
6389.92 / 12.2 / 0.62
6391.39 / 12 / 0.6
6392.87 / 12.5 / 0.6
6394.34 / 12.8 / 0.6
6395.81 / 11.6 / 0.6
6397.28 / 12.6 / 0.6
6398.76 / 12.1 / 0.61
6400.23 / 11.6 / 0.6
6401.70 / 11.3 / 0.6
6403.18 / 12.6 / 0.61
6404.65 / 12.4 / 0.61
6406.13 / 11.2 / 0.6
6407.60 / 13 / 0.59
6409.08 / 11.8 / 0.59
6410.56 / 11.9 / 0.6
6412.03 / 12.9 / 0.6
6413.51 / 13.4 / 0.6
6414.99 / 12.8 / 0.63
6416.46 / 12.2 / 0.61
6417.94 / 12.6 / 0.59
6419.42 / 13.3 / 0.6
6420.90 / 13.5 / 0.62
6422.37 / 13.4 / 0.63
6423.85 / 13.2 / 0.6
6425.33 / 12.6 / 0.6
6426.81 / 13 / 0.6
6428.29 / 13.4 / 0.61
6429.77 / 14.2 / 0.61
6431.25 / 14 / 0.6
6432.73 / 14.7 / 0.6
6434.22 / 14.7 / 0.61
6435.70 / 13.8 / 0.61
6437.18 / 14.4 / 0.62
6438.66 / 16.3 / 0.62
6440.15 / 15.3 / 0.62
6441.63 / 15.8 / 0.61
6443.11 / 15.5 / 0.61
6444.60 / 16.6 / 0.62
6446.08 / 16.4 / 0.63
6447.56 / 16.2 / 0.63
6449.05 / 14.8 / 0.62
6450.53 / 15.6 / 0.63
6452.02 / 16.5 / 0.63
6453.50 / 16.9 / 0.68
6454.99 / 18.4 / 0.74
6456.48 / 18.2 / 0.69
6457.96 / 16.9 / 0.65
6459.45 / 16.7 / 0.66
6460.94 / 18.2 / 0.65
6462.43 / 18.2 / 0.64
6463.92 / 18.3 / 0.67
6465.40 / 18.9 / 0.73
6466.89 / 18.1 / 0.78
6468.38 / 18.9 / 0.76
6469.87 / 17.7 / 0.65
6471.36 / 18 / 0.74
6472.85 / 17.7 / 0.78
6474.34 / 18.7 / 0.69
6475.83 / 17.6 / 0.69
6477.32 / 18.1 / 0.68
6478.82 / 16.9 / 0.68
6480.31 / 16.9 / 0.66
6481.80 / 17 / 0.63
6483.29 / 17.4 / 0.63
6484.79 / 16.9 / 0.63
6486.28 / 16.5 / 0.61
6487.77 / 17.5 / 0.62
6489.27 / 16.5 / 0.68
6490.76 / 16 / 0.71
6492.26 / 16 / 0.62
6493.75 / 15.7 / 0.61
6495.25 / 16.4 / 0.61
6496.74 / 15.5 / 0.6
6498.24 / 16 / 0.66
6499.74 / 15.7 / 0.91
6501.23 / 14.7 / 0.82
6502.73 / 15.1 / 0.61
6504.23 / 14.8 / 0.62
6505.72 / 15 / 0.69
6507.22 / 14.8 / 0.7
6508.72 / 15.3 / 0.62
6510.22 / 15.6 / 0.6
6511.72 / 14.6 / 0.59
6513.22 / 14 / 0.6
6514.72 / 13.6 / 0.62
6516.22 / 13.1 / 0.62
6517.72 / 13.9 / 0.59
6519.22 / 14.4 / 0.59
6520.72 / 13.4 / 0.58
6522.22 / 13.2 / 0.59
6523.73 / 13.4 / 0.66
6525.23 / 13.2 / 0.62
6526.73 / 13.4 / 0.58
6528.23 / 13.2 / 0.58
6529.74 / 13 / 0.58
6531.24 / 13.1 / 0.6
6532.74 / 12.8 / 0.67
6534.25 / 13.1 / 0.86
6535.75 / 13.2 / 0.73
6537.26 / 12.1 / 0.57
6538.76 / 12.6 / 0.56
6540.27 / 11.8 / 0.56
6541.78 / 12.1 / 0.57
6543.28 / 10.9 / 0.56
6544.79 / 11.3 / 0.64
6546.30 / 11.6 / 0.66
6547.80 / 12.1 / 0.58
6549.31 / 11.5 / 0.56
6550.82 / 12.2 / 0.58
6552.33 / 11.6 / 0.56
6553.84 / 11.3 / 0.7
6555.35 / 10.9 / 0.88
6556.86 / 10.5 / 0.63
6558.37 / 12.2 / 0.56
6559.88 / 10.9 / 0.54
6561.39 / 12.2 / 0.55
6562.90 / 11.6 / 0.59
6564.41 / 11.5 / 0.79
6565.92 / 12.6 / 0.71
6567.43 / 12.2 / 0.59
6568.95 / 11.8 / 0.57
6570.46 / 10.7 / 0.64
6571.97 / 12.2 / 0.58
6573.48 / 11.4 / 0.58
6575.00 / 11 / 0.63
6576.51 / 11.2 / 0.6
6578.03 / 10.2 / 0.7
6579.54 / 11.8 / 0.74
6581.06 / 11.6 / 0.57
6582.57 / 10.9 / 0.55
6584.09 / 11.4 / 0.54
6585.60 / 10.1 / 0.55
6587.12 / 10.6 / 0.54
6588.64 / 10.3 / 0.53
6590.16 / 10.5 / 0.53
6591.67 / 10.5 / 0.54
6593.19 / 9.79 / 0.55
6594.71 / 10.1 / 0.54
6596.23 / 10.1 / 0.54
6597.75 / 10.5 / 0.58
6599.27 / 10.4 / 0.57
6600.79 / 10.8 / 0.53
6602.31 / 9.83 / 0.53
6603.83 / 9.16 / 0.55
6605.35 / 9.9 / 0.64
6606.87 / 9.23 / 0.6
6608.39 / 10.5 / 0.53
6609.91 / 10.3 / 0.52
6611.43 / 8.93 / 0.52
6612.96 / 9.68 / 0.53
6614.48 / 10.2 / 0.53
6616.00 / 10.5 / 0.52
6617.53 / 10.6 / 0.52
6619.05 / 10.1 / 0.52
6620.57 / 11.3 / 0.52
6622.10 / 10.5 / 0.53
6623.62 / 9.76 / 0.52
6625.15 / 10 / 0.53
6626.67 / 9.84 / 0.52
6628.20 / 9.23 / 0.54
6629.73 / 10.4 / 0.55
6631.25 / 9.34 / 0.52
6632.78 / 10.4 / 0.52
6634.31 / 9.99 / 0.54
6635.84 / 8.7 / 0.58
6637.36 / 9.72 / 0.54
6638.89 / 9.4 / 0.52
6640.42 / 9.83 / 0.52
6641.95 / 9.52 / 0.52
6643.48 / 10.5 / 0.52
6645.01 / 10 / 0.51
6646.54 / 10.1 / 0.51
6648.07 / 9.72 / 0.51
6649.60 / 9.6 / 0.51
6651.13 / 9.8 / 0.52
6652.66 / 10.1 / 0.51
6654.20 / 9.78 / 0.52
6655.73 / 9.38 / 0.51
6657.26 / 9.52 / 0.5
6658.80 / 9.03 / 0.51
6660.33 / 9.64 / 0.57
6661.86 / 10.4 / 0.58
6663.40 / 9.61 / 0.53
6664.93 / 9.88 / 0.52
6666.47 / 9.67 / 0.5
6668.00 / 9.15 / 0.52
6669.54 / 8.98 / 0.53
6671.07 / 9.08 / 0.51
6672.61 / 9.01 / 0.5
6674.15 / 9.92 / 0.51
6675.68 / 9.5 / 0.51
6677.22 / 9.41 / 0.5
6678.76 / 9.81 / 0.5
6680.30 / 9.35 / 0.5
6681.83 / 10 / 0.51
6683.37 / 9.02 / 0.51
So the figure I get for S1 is -0.25 mag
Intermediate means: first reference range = 13.2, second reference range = 10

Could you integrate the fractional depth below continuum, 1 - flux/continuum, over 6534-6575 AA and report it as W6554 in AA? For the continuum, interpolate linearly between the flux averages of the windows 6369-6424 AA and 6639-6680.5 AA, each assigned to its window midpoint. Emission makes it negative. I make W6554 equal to -4.2 AA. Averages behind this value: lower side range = 12.2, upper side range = 9.64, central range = 11.8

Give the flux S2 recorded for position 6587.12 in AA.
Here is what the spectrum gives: 10.6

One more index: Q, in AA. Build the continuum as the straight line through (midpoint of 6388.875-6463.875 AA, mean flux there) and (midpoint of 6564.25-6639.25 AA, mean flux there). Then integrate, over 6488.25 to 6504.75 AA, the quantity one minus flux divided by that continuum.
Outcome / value -4.0 AA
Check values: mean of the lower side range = 14.2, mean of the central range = 15.7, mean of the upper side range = 10.4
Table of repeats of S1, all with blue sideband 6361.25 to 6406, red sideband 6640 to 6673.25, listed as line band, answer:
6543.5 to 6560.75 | -0.10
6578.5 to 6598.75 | -0.05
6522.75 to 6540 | -0.22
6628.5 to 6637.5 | 0.01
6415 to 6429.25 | -0.14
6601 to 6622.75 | -0.01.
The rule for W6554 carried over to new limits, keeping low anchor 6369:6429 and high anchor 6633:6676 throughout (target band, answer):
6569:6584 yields -1.2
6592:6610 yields 0.2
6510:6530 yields -4.9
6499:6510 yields -3.9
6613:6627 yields -0.4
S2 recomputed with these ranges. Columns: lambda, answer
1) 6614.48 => 10.2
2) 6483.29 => 17.4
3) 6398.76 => 12.1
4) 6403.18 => 12.6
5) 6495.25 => 16.4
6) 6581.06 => 11.6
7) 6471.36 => 18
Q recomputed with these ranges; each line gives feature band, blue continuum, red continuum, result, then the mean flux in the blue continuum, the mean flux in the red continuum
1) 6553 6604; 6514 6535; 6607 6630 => 2.2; 13.3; 10.1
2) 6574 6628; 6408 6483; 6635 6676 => 4.0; 15.6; 9.62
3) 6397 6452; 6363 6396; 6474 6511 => -0.7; 11.7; 16.2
